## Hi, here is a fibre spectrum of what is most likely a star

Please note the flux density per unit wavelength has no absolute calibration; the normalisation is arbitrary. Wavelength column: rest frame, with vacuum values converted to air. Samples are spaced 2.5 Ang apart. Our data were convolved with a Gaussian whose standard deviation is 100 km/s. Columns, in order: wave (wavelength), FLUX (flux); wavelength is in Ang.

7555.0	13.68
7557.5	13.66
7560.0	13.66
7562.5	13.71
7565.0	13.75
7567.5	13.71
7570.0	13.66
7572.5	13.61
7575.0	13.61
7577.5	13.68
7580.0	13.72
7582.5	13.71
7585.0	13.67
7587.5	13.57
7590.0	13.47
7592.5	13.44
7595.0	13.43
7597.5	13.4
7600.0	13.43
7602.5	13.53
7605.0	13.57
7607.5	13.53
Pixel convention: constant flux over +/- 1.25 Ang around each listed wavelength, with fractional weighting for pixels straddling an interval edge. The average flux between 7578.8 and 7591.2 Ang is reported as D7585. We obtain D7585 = 13.6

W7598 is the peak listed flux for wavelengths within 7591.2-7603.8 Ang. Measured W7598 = 13.53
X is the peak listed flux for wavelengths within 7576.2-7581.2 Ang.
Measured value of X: 13.72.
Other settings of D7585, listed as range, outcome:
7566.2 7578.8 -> 13.7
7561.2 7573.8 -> 13.7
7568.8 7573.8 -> 13.6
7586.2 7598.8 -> 13.5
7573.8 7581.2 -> 13.7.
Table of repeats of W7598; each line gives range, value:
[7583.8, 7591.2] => 13.67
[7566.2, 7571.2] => 13.71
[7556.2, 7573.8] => 13.75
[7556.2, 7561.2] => 13.66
